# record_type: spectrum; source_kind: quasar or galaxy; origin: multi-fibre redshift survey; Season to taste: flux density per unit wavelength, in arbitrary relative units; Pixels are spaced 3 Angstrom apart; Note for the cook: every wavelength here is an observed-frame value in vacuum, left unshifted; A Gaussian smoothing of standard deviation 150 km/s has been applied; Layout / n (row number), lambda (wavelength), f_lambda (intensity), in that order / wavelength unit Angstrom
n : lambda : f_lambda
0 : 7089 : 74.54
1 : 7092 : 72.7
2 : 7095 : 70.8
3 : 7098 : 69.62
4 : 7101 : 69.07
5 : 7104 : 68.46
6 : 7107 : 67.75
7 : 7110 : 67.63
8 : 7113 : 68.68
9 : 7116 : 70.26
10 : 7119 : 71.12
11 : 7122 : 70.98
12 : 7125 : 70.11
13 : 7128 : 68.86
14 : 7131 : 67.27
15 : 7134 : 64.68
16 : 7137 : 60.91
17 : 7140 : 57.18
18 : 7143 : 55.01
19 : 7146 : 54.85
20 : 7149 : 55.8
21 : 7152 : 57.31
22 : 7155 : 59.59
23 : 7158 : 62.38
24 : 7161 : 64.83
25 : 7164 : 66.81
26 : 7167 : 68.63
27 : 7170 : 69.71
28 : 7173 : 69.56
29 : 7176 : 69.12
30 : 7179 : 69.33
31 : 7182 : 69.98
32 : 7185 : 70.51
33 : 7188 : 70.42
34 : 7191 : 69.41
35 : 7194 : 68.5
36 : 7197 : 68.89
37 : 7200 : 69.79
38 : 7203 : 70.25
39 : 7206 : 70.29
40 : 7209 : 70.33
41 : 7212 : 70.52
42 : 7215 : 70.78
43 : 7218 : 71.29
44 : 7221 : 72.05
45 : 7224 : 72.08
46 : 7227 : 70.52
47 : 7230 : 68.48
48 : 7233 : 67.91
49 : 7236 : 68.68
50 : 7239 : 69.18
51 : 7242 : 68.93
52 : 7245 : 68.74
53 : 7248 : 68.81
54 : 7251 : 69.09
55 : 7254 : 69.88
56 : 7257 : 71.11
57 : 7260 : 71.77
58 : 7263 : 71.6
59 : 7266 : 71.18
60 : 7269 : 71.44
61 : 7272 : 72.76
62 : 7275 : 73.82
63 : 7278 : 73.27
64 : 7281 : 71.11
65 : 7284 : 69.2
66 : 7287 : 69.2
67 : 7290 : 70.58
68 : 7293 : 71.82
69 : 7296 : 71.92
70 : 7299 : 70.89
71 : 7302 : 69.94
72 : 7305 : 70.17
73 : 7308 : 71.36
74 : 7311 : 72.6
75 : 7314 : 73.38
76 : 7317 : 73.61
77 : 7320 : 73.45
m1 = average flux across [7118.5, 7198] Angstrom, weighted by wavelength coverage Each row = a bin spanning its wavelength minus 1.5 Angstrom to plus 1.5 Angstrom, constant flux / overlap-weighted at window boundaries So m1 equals 65.5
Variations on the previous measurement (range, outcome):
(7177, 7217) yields 69.9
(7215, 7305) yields 70.6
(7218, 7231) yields 70.9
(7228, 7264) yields 69.5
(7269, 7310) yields 71.3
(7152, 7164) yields 62.2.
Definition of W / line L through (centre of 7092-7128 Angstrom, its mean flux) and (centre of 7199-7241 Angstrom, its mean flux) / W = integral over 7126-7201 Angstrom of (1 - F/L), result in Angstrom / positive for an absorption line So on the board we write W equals 5.0 Angstrom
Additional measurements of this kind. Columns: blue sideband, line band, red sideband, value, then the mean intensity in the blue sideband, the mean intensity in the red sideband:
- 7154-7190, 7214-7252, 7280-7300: -0.3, 67.7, 70.7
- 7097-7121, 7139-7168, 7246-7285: 4.0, 69.1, 71.2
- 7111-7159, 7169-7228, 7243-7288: -2.7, 63.5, 70.9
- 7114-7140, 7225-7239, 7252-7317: 0.2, 67.4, 71.4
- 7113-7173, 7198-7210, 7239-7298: -0.5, 64.3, 70.8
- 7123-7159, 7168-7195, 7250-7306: -2.3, 61.3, 71.1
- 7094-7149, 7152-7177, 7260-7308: 0.6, 66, 71.3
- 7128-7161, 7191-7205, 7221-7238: -0.7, 60.2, 69.7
